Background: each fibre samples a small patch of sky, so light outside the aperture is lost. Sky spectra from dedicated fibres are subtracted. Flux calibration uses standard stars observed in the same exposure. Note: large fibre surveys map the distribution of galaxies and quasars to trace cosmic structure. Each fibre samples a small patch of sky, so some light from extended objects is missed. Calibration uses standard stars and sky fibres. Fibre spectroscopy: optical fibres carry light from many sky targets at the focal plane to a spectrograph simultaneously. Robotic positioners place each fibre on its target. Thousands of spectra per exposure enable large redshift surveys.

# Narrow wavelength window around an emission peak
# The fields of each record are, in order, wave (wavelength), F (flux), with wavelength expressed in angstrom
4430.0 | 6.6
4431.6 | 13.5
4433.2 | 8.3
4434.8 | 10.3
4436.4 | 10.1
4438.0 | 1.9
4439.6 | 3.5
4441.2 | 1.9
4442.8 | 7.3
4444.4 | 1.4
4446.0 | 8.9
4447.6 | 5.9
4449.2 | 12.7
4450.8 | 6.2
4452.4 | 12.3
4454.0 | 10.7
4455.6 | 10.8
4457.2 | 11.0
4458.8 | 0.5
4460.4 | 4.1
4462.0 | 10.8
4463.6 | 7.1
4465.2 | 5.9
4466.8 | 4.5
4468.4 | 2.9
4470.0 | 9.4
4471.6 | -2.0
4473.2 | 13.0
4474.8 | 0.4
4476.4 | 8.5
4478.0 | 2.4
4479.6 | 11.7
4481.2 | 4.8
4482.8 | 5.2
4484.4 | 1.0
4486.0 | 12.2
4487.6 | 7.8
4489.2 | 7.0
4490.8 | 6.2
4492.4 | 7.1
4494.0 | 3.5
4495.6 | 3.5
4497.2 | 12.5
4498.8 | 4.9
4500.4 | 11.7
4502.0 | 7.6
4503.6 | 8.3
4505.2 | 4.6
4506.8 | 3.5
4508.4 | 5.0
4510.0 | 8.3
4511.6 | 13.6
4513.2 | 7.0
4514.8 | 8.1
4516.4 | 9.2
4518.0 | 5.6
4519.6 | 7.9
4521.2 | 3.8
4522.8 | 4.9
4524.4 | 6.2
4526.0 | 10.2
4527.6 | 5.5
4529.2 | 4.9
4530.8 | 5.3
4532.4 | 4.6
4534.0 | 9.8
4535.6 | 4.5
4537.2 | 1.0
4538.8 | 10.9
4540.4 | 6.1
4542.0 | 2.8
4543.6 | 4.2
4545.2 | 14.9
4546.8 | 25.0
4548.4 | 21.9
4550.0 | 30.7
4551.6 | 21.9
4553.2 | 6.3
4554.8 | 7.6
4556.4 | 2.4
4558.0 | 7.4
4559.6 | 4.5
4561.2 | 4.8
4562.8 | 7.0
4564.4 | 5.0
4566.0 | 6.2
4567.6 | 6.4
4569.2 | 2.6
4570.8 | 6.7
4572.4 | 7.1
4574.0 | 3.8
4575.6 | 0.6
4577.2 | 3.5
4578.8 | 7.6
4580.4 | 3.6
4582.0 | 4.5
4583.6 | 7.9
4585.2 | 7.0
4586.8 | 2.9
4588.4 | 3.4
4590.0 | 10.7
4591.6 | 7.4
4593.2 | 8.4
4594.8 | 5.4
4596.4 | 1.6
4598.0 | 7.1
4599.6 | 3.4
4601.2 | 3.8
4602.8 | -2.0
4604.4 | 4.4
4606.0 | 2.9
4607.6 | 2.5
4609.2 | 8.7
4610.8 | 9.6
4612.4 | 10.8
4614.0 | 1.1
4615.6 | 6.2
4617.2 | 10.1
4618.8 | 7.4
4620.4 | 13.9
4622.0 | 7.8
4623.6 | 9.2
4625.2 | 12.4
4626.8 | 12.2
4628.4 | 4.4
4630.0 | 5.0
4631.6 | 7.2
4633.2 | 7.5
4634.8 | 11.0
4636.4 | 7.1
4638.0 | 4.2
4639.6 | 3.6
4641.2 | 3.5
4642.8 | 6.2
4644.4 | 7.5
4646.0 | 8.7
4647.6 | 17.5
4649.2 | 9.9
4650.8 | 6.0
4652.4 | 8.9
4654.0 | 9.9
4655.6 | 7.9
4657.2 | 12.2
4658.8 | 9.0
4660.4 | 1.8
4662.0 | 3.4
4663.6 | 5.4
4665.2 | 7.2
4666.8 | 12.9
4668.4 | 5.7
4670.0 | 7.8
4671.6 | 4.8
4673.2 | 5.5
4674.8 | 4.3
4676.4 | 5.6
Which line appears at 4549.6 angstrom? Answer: [O II] 3727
